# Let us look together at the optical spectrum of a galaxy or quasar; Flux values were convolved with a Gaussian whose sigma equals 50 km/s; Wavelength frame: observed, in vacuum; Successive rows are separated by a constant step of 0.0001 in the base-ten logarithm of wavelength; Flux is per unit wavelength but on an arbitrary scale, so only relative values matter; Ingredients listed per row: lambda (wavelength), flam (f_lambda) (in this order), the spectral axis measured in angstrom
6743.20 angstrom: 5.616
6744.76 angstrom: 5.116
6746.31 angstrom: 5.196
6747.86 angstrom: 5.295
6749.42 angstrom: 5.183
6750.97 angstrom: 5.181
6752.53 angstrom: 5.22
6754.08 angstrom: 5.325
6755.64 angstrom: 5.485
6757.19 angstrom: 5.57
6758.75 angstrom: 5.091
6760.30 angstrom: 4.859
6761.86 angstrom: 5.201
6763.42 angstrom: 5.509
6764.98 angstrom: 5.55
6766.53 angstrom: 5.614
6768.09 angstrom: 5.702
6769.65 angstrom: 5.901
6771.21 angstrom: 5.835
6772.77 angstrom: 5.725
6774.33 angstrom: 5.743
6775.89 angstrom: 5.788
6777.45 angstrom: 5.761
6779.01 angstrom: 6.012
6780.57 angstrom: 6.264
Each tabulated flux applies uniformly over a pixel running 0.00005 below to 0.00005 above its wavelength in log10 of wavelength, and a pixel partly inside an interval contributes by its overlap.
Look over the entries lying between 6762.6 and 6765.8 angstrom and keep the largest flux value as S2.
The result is 5.55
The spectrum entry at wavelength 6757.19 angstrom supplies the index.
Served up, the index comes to 5.57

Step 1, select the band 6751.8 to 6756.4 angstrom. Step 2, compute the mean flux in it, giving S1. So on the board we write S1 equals 5.34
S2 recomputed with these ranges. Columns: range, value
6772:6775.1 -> 5.743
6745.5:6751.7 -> 5.295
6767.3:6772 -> 5.901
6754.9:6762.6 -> 5.57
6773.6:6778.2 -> 5.788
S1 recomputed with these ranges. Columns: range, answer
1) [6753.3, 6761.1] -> 5.27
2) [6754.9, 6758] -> 5.53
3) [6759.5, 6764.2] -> 5.19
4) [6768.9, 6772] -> 5.86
